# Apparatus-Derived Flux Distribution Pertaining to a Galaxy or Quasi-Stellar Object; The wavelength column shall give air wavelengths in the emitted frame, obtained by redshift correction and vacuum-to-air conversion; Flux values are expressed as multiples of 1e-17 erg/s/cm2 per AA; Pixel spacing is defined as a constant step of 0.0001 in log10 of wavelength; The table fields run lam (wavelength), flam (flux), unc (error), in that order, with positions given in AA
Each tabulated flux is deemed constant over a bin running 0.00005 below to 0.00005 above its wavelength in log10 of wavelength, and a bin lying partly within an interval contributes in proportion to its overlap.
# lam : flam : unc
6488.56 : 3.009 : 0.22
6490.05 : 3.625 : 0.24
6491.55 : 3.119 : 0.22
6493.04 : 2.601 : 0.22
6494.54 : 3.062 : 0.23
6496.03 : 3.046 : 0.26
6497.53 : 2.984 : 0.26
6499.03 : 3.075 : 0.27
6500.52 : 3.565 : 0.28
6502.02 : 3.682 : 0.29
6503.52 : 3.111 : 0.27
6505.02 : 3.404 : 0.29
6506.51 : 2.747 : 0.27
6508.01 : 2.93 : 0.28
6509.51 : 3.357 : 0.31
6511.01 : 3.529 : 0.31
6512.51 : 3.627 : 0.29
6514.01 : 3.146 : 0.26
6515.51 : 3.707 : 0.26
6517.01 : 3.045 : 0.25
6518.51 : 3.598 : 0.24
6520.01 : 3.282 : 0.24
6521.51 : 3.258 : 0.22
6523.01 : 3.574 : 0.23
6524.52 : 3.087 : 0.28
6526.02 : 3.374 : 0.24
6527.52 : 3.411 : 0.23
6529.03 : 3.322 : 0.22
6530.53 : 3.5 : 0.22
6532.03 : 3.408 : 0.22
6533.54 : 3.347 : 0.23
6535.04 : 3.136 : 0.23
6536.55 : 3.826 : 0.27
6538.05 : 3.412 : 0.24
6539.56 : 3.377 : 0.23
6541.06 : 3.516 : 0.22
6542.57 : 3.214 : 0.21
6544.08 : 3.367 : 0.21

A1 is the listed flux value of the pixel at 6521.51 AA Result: 3.258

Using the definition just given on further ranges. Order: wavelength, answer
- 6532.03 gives 3.408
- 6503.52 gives 3.111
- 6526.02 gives 3.374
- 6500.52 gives 3.565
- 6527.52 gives 3.411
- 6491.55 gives 3.119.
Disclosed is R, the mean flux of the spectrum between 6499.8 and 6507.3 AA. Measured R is 3.3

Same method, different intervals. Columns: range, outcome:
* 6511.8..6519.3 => 3.42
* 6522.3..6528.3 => 3.35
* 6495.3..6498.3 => 3.01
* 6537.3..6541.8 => 3.44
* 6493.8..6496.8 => 3.06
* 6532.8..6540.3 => 3.42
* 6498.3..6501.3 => 3.33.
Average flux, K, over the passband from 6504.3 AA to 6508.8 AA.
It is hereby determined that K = 3.03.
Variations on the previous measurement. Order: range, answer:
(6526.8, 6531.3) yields 3.41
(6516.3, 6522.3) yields 3.3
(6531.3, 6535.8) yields 3.29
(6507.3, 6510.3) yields 3.15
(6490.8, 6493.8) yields 2.86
